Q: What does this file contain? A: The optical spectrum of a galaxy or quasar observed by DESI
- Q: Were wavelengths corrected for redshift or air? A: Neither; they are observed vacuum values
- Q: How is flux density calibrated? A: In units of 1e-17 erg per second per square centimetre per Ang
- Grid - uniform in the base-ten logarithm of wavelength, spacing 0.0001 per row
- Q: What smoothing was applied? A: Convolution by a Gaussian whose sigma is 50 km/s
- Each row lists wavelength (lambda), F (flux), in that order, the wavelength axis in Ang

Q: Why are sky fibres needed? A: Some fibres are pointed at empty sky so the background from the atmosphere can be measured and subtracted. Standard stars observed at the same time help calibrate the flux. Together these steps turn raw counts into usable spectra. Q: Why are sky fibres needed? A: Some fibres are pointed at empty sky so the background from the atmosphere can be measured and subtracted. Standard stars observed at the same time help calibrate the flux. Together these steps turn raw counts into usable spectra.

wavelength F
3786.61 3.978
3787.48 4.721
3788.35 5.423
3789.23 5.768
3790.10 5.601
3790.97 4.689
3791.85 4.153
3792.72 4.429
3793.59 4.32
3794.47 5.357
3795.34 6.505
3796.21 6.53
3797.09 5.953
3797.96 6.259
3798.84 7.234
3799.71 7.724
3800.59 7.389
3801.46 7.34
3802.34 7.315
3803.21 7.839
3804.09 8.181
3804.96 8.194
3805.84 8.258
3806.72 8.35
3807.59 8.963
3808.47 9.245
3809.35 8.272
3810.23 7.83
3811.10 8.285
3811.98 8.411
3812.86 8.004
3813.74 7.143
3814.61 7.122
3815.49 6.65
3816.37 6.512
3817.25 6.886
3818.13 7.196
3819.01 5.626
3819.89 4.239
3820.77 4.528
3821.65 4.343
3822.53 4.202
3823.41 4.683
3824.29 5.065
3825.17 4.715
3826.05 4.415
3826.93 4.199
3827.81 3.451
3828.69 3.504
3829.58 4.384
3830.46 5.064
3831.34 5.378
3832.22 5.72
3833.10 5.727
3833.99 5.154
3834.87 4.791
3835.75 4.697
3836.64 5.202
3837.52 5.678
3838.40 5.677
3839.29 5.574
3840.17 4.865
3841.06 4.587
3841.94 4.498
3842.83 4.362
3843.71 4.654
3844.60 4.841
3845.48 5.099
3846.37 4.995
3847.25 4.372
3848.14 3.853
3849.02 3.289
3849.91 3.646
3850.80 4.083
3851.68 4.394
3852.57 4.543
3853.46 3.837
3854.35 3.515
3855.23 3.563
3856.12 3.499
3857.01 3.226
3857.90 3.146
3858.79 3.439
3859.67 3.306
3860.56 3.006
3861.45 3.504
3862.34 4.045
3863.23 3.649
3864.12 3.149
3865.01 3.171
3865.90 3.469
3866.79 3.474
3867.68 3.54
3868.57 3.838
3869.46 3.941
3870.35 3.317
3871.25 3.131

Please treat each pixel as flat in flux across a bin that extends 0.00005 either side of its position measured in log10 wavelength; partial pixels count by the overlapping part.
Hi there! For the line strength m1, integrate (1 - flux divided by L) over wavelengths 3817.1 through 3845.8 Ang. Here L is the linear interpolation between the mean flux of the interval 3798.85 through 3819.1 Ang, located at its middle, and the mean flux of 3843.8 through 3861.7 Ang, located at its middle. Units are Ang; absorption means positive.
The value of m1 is 3.7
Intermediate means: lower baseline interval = 7.71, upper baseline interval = 3.88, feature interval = 4.92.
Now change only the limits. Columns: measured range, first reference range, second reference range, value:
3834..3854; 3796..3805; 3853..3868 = -0.6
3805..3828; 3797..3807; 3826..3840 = -0.2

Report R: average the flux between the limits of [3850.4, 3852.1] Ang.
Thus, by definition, 4.26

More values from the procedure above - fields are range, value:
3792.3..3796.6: 5.43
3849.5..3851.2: 3.86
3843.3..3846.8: 4.89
